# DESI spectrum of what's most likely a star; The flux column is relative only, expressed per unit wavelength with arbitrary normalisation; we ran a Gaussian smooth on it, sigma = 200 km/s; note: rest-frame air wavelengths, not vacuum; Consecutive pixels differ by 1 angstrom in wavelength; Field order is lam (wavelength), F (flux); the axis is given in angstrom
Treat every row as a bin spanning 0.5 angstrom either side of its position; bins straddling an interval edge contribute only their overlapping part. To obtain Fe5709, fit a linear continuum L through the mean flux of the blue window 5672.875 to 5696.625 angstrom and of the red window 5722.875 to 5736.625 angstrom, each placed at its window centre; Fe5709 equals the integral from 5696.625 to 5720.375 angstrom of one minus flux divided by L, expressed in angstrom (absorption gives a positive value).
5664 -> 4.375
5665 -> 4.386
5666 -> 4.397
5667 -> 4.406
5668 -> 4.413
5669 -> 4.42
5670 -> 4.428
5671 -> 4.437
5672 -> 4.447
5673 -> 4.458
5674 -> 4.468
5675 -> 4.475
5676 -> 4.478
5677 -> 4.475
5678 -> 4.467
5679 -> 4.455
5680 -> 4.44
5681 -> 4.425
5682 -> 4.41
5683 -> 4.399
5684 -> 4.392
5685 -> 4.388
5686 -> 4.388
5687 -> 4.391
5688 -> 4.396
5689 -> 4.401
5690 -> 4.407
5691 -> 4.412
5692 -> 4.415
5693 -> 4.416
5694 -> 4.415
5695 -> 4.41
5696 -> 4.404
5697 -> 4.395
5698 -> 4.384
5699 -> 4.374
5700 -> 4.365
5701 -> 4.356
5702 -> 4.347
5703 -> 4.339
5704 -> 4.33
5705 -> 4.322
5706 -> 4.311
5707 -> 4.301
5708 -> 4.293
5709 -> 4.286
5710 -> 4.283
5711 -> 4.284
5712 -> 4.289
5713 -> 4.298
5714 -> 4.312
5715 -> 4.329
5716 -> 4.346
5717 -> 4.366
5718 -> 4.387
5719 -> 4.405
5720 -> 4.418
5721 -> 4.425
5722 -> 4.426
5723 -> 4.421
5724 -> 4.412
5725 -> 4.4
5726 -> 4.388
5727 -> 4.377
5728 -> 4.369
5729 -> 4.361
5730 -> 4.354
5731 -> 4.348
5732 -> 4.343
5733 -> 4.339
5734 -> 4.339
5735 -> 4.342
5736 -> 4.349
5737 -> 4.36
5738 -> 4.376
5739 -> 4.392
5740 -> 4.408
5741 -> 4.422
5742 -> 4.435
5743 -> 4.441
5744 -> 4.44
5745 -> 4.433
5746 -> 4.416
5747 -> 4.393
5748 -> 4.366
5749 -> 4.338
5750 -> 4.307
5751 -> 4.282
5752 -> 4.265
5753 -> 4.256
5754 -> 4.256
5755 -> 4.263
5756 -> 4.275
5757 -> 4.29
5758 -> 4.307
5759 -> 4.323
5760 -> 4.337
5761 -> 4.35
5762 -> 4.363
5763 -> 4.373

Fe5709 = 0.3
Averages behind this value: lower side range 4.42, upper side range 4.37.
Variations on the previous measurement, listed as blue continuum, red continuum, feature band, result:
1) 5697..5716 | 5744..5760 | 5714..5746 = -0.45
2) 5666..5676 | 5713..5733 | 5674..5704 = 0.07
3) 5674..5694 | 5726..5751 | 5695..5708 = 0.16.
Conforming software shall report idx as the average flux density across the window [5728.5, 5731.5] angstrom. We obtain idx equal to 4.35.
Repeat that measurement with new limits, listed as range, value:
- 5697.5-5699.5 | 4.38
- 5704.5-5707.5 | 4.31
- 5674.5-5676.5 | 4.48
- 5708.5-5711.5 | 4.28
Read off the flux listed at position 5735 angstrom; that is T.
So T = 4.342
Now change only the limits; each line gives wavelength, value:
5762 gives 4.363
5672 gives 4.447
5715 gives 4.329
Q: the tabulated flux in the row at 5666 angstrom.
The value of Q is 4.397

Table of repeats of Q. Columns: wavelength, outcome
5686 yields 4.388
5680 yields 4.44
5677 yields 4.475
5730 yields 4.354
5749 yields 4.338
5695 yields 4.41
